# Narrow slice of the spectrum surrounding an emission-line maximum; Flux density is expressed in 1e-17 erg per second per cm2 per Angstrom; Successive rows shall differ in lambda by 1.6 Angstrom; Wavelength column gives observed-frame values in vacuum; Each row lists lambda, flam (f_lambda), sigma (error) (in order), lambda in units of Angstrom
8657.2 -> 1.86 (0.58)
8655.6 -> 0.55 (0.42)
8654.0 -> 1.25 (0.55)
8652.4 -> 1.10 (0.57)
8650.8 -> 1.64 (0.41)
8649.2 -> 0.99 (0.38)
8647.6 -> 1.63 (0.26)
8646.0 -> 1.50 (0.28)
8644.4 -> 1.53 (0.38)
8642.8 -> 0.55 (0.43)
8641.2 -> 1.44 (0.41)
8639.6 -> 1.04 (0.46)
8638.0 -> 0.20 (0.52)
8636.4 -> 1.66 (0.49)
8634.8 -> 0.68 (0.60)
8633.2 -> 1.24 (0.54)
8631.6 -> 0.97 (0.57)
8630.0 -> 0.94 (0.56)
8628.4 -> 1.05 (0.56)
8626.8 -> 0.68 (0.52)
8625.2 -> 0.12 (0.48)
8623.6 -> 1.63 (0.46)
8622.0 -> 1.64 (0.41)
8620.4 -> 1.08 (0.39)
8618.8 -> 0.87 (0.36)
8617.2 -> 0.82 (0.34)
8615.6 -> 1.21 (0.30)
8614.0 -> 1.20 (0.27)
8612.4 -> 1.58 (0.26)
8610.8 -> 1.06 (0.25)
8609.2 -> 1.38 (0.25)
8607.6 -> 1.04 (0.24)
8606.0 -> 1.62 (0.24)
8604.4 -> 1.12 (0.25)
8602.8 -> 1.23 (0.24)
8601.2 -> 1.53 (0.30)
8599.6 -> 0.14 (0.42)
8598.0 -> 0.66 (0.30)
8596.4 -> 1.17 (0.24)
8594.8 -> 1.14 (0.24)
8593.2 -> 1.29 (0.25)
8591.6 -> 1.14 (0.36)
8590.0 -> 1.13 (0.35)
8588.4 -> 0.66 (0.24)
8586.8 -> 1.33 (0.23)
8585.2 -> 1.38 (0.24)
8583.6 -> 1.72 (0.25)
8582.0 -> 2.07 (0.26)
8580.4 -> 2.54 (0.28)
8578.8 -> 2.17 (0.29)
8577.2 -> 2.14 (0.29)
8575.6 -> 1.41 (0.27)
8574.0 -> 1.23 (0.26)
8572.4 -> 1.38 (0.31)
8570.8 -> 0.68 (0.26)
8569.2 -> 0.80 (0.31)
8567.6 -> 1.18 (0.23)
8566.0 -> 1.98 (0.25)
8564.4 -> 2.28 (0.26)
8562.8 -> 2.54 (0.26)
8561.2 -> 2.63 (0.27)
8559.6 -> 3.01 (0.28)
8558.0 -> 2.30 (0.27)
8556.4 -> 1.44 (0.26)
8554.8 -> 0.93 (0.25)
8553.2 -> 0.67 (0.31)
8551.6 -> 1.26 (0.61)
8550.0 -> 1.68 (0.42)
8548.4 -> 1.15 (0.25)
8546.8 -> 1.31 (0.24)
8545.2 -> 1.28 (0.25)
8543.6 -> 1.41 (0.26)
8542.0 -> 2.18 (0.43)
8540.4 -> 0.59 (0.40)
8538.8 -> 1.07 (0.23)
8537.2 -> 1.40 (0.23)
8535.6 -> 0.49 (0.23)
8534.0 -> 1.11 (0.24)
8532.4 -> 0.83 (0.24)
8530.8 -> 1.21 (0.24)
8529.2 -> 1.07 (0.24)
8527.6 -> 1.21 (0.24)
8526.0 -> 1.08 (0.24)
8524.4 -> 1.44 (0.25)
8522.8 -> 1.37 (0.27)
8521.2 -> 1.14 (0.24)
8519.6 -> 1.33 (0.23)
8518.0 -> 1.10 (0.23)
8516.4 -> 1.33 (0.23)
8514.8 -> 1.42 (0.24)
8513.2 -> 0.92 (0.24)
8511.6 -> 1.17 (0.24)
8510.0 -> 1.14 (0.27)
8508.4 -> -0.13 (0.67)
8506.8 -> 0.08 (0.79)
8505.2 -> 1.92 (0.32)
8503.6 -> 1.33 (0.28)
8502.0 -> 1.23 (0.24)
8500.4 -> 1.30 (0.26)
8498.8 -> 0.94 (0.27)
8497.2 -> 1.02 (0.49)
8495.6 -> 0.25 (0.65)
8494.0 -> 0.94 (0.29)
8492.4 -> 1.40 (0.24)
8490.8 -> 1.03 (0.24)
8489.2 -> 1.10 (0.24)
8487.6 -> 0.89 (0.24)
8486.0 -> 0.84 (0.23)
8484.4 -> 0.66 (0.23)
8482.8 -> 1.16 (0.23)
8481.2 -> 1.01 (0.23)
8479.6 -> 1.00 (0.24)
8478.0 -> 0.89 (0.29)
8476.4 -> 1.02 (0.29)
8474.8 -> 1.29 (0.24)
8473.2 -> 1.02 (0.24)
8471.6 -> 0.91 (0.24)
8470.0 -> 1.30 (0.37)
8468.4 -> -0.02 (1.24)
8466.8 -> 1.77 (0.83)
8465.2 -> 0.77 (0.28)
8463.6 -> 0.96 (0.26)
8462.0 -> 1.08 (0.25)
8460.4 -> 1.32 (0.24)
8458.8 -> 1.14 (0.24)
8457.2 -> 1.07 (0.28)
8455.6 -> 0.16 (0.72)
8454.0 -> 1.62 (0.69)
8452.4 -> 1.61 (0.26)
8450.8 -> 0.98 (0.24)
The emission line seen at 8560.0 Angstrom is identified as [S II] 6716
